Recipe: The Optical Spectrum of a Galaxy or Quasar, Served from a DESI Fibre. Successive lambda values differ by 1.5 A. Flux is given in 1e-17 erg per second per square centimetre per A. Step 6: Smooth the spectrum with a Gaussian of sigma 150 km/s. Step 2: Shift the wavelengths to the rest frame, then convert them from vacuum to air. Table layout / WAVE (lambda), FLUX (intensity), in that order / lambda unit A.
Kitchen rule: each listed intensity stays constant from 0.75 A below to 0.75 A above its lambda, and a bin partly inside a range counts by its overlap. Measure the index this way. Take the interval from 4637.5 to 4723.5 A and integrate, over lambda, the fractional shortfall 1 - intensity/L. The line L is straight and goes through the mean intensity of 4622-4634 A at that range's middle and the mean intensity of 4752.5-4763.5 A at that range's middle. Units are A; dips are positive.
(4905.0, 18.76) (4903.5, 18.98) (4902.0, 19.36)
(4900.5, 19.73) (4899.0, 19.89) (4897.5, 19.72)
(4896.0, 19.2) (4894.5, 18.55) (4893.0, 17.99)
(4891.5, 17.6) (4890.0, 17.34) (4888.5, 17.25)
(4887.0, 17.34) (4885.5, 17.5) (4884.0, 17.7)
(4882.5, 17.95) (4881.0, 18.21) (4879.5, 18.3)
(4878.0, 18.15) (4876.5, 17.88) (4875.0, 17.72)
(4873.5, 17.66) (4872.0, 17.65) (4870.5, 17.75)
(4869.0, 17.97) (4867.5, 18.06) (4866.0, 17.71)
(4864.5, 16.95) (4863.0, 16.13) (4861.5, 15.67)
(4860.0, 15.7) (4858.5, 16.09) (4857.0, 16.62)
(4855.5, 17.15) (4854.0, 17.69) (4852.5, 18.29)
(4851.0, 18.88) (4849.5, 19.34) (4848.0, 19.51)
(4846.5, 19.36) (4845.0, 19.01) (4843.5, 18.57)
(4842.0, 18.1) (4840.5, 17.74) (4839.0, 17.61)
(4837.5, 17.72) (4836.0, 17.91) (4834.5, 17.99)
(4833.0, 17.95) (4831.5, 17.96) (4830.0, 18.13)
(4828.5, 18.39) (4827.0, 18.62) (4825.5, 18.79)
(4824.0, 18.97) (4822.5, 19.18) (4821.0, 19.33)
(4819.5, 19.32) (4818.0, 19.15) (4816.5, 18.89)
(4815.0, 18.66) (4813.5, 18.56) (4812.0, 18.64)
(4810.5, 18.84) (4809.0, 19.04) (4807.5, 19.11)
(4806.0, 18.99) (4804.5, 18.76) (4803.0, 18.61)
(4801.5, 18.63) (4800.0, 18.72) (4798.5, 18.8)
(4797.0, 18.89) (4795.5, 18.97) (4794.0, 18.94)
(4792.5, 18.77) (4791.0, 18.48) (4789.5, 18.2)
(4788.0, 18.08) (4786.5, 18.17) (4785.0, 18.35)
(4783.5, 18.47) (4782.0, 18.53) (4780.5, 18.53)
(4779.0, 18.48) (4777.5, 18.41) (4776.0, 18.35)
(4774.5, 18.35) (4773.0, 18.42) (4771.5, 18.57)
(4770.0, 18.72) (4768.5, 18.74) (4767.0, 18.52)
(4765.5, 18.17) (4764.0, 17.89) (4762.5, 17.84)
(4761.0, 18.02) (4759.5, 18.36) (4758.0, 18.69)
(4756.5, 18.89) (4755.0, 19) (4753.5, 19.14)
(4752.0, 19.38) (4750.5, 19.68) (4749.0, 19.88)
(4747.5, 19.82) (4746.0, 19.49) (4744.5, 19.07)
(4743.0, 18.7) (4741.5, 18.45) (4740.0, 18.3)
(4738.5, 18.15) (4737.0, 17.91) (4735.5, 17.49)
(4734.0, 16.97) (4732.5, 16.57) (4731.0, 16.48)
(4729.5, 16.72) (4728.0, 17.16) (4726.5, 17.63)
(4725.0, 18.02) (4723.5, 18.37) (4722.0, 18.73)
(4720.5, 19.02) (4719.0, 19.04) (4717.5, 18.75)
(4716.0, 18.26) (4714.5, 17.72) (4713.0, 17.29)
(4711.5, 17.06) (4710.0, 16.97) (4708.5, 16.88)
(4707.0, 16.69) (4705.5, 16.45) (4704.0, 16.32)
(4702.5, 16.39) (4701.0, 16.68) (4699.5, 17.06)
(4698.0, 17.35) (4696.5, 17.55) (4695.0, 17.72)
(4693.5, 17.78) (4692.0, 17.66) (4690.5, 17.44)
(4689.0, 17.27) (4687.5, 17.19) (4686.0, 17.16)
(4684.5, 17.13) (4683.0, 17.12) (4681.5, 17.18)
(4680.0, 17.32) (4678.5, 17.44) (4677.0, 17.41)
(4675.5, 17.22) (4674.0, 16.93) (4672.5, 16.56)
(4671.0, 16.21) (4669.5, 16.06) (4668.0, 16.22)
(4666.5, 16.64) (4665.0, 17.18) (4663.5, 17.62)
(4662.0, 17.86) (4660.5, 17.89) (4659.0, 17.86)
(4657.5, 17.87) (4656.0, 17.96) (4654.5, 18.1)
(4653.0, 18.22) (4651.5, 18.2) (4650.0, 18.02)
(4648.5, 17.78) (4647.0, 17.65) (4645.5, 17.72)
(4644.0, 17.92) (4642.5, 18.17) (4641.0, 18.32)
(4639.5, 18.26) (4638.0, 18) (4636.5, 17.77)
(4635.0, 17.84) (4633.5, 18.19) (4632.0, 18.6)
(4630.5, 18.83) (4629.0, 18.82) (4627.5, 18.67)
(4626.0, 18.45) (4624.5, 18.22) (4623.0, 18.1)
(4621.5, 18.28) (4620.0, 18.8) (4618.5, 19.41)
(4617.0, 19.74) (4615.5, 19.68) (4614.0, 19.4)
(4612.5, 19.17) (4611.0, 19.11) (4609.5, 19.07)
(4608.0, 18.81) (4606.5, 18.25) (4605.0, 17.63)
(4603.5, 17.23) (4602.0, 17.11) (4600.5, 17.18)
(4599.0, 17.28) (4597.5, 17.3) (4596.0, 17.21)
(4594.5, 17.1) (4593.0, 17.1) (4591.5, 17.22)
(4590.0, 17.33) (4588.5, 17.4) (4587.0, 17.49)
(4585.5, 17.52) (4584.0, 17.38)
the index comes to 4.8 A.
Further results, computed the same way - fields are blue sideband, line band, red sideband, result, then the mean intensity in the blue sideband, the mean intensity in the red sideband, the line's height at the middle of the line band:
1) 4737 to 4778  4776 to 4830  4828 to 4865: -1.44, 18.7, 17.8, 18.2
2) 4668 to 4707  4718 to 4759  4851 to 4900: -2.81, 17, 17.7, 17.2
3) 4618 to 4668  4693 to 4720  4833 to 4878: 0.94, 18.1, 17.7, 18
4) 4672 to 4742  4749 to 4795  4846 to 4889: -2.74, 17.4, 17.7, 17.5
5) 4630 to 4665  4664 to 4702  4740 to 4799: 2.30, 18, 18.7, 18.2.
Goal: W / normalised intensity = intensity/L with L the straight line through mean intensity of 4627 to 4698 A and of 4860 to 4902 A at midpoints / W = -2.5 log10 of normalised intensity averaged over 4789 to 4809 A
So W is -0.06 mag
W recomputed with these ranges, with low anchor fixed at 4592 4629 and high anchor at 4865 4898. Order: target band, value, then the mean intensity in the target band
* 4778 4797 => -0.03 mag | 18.5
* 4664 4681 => 0.08 mag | 16.9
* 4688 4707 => 0.06 mag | 17.1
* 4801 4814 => -0.05 mag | 18.8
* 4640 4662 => 0.01 mag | 18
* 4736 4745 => -0.02 mag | 18.4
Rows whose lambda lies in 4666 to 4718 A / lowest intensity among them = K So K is 16.06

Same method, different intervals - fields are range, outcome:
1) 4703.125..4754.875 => 16.32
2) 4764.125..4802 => 18.08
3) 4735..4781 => 17.49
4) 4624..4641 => 17.77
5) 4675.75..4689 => 17.12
